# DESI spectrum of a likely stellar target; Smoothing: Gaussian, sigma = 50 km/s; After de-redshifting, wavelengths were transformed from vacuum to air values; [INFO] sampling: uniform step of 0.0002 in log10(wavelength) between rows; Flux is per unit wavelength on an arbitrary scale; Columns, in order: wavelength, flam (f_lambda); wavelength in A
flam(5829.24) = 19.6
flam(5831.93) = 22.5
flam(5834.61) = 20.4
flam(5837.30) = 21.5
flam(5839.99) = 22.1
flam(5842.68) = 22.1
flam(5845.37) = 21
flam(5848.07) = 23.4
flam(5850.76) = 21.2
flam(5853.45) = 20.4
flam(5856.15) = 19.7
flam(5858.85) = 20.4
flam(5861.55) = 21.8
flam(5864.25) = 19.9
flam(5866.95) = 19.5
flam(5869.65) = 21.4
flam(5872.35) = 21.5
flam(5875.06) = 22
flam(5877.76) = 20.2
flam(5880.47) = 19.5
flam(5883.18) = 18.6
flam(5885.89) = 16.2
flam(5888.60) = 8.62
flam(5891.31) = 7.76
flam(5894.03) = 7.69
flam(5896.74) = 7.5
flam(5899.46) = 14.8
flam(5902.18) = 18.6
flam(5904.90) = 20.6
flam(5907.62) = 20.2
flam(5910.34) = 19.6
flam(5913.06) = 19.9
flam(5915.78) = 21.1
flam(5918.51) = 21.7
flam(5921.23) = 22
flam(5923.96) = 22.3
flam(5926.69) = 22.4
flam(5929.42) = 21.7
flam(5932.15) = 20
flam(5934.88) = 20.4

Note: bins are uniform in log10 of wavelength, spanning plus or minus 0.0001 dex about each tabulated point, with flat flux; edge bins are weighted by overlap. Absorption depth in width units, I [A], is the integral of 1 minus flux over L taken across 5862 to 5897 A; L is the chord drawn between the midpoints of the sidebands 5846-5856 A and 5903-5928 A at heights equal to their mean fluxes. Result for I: 7.7 A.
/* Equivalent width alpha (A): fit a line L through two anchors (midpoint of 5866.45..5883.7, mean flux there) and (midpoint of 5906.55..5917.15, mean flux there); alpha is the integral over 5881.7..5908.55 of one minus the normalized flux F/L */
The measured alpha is 8.4 A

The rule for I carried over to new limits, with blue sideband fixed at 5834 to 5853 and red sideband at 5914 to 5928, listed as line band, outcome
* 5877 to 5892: 4.5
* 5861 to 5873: 0.6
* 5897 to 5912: 2.6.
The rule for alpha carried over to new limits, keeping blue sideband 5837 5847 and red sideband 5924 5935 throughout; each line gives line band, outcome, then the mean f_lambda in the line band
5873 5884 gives 0.7 A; 20.2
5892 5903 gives 5.1 A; 11.6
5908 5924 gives 0.3 A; 21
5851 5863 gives 0.6 A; 20.6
